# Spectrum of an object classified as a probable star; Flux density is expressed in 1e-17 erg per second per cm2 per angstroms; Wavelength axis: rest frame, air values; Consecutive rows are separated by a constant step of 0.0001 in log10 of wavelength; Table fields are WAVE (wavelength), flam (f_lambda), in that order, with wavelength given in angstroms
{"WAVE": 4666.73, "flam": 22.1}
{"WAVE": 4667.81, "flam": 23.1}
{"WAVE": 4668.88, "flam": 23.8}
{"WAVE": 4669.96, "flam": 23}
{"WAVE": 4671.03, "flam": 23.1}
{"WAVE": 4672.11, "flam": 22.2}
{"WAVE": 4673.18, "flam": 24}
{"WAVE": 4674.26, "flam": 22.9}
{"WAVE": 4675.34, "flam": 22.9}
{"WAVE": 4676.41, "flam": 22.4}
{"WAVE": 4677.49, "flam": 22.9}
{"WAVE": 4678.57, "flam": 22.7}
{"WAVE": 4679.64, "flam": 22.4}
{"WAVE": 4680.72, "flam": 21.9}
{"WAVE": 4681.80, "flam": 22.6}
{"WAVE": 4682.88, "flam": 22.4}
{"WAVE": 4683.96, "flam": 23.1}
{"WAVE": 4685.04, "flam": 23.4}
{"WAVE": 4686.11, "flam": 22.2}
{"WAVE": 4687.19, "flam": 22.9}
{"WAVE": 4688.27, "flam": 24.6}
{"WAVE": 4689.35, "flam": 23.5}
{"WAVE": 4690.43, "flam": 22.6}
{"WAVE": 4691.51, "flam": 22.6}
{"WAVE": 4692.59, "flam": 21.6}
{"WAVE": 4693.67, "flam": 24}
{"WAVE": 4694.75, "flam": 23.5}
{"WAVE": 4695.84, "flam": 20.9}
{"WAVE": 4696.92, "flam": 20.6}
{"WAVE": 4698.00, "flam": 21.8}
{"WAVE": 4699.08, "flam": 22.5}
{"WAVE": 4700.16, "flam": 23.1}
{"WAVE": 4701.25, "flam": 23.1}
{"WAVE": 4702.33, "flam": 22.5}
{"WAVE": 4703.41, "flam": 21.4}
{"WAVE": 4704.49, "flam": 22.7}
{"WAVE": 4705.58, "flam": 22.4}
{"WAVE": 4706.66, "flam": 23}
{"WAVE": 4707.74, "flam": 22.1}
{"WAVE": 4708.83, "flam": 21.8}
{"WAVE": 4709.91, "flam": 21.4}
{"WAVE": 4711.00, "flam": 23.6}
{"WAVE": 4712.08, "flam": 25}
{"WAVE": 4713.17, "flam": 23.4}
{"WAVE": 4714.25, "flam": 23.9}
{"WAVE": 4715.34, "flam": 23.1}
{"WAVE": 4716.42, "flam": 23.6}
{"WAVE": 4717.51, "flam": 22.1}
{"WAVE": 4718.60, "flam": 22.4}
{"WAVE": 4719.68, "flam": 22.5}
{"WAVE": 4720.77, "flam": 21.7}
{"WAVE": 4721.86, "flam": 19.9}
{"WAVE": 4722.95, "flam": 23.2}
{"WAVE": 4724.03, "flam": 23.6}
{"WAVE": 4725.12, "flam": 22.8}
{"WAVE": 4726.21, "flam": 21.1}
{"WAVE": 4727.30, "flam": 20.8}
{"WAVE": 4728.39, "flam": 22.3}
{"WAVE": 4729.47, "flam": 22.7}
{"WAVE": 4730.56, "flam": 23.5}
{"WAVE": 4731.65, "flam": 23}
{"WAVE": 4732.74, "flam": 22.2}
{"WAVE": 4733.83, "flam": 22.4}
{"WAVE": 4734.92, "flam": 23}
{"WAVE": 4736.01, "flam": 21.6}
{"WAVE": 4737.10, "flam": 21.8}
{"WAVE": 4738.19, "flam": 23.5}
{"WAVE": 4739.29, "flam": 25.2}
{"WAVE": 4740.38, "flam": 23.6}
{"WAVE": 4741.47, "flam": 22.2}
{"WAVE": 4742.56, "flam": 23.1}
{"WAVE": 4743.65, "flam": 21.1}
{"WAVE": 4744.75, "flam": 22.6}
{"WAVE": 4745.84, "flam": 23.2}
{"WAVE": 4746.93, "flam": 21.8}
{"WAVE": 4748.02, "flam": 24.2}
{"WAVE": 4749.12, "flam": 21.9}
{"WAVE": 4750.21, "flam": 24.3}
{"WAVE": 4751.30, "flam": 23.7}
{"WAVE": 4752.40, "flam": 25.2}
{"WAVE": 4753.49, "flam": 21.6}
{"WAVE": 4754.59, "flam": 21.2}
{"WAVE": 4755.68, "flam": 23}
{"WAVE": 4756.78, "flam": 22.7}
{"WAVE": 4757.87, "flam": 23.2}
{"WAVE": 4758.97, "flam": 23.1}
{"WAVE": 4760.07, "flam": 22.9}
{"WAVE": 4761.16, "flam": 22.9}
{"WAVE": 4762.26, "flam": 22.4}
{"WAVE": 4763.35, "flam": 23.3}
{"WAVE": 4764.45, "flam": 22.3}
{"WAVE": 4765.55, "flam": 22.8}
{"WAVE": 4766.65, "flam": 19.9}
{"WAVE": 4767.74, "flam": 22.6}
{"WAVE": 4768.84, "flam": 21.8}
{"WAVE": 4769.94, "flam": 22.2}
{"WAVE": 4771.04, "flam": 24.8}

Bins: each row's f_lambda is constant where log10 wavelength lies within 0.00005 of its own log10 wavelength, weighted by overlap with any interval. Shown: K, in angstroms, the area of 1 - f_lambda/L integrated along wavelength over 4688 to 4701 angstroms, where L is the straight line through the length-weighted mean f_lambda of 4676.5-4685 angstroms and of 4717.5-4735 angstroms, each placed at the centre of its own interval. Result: 0.0 angstroms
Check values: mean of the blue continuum 22.6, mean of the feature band 22.6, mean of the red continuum 22.3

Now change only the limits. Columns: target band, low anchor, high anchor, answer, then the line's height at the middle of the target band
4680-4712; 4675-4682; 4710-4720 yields 0.4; 22.9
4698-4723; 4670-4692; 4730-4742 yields 0.3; 22.9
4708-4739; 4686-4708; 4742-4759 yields 0.2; 22.7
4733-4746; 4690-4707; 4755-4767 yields -0.1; 22.5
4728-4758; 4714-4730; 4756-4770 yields -0.6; 22.4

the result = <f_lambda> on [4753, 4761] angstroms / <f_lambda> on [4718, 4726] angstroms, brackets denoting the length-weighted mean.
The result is 1.01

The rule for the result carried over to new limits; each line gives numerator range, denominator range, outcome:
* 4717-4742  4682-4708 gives 0.99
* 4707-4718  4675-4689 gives 1.01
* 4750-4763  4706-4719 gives 1.00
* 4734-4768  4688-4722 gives 1.01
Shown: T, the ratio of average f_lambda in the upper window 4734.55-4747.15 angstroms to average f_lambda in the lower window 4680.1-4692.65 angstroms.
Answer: 1.0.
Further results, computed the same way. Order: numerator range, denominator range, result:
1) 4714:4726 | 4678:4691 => 0.99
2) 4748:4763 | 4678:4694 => 1.01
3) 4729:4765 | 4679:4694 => 1.00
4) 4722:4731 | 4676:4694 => 0.98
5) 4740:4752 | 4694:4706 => 1.03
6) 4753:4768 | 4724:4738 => 1.00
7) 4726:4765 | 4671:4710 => 1.01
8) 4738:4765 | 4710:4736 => 1.01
